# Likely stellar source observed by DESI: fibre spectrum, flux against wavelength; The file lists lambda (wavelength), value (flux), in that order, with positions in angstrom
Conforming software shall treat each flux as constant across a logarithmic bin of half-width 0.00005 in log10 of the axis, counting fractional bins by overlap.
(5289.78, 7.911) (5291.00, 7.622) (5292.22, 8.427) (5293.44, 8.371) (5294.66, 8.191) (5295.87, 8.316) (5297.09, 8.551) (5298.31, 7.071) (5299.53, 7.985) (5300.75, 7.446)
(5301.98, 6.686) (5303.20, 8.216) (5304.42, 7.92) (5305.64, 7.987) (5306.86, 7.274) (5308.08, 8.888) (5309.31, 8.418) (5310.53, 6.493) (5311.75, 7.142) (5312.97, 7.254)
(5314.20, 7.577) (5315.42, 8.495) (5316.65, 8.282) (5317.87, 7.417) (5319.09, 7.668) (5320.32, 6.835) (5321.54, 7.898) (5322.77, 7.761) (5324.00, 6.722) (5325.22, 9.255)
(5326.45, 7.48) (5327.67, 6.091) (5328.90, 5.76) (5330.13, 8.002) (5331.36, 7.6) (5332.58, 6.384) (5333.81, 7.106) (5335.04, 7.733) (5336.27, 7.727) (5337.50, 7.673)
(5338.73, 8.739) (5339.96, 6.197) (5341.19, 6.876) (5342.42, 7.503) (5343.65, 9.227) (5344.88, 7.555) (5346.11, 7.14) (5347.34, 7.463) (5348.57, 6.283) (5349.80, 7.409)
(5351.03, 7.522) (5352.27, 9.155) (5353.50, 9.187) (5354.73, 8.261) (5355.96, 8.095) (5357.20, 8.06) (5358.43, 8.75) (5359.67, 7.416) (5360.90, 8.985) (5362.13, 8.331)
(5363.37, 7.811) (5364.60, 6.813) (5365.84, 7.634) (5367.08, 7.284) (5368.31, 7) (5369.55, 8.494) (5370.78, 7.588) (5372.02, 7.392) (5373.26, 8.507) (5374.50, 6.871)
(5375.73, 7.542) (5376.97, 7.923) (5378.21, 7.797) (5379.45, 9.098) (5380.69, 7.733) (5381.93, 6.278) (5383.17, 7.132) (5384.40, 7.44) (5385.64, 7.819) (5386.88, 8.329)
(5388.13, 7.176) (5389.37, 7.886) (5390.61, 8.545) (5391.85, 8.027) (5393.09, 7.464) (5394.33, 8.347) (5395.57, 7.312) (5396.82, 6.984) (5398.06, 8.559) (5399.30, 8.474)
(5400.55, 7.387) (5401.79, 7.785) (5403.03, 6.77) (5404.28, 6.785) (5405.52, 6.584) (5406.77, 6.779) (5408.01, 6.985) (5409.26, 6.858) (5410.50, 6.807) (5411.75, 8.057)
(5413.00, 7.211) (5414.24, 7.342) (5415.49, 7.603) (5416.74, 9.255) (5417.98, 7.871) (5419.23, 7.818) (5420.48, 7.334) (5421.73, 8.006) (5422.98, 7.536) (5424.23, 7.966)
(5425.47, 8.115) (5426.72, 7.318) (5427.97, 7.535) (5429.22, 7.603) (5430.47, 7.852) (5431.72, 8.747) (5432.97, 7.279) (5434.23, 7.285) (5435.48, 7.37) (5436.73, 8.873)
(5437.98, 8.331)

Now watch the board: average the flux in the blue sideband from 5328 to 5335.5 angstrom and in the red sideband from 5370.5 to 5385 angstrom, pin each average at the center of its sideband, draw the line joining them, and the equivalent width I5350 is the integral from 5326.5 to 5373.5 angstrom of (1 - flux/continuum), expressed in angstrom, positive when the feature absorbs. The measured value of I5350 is -2.4 angstrom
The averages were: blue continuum 7.04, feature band 7.64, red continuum 7.61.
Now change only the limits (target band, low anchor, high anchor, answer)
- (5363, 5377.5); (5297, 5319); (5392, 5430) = 0.1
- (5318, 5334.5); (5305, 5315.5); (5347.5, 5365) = 1.1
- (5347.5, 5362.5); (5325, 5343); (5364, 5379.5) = -1.2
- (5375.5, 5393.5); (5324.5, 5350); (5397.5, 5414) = -1.0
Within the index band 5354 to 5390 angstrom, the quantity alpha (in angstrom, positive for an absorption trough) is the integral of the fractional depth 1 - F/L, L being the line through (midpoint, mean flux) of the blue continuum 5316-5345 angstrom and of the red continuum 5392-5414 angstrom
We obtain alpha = -1.74 angstrom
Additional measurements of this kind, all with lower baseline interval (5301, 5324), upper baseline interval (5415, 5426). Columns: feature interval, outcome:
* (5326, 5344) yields 0.9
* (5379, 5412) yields 1.5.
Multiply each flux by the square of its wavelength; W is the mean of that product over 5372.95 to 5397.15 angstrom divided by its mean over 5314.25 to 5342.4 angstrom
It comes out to 1.06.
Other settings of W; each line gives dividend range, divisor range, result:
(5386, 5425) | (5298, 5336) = 1.05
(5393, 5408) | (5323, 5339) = 1.03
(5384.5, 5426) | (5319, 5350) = 1.06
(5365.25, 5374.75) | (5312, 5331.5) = 1.04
